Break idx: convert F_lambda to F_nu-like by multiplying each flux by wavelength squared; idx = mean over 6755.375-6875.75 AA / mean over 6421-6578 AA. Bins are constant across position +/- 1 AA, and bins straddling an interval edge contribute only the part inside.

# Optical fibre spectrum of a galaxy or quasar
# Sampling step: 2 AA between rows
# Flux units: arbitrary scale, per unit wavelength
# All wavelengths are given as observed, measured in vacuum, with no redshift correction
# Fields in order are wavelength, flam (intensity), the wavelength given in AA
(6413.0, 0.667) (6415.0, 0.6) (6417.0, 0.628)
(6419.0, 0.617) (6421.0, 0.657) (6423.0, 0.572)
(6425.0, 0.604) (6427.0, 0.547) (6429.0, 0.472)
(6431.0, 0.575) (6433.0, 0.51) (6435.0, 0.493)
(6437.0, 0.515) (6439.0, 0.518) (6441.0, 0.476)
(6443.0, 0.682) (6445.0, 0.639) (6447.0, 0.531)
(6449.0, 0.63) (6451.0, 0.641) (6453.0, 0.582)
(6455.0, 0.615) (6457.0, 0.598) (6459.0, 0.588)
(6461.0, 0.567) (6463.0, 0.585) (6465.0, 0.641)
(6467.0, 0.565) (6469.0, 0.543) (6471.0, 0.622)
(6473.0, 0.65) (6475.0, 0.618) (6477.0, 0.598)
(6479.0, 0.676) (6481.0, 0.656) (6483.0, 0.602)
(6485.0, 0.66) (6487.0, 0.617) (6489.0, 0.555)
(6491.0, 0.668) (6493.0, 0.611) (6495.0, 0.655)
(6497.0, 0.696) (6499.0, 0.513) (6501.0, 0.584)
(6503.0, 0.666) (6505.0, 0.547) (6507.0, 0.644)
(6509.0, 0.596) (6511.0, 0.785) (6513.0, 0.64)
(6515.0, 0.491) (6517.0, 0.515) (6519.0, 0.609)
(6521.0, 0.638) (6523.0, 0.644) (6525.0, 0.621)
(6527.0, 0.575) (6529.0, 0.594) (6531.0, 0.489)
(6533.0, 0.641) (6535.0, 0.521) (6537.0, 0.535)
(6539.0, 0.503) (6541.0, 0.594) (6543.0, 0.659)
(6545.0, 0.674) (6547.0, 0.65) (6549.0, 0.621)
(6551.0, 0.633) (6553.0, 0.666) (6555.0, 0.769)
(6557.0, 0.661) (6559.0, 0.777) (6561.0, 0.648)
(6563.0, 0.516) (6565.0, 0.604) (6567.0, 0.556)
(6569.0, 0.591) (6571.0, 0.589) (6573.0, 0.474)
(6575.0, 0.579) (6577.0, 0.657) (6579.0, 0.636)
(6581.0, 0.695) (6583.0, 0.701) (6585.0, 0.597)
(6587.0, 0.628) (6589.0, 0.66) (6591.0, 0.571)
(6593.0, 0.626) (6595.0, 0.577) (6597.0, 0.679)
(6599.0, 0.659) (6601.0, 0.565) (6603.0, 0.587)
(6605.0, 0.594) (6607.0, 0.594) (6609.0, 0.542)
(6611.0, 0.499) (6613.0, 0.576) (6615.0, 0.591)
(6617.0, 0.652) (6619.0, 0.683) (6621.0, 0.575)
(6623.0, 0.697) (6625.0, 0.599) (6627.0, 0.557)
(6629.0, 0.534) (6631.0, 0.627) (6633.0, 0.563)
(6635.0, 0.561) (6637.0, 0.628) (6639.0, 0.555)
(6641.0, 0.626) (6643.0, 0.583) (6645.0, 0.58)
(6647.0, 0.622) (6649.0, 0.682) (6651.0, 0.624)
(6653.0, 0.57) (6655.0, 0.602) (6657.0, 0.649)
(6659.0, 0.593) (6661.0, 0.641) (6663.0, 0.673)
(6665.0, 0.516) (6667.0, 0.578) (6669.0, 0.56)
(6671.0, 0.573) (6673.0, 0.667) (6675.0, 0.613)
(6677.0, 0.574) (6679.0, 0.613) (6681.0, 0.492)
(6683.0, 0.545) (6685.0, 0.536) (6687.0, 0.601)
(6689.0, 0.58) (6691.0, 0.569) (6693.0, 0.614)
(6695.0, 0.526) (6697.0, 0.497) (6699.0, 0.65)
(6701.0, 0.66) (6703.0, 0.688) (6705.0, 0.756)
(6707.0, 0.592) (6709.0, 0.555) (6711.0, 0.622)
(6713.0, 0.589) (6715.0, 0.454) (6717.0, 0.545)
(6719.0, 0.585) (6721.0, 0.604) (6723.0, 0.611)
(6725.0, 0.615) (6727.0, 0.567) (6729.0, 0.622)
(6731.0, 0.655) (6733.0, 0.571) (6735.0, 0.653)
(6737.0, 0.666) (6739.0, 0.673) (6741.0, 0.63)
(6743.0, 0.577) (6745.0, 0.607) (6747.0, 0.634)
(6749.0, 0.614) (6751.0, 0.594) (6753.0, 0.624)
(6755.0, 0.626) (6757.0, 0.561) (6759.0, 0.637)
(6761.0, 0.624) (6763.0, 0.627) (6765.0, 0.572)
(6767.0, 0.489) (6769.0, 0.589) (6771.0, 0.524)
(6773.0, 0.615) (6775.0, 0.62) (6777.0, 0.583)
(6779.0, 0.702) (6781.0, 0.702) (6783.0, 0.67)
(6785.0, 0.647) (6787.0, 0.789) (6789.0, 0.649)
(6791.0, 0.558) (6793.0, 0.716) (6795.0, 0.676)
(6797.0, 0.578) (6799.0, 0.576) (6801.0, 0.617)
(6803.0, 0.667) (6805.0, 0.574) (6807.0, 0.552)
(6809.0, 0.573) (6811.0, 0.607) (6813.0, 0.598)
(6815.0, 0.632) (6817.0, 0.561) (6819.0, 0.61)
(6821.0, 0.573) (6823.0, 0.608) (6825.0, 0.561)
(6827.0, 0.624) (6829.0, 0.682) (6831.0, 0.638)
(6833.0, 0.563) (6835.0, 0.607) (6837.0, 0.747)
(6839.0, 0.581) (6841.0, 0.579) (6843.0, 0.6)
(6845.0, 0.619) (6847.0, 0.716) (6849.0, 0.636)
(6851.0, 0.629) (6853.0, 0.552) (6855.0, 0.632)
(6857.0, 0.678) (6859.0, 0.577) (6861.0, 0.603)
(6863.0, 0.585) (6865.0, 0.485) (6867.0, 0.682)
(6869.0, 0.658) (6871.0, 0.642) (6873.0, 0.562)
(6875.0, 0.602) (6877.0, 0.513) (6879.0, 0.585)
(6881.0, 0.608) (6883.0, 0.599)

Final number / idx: 1.13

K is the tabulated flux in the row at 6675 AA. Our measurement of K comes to 0.613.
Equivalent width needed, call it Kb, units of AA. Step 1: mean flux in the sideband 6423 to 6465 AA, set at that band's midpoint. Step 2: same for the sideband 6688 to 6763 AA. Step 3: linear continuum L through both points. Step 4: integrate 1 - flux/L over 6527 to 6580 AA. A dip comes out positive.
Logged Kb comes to -2.17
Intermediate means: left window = 0.57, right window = 0.607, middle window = 0.608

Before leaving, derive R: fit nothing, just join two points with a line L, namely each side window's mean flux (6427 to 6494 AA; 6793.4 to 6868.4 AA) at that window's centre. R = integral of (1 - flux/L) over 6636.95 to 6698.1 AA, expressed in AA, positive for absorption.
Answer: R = 1.3 AA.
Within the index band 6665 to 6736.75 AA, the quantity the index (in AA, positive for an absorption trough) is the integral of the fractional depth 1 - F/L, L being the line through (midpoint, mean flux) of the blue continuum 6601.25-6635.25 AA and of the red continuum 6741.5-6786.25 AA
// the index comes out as 1.3 AA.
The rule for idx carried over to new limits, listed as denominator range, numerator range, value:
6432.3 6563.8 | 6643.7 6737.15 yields 1.04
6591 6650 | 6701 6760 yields 1.05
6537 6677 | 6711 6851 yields 1.06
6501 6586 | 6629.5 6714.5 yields 1.01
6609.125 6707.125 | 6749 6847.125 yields 1.07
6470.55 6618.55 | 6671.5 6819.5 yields 1.05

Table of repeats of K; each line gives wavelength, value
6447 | 0.531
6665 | 0.516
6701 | 0.66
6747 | 0.634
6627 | 0.557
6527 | 0.575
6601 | 0.565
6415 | 0.6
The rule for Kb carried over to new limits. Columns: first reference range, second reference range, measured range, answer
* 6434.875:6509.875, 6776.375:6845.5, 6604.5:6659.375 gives 1.2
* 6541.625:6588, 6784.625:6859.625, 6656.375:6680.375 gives 1.0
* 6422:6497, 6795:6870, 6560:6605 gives -0.7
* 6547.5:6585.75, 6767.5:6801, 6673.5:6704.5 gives 2.2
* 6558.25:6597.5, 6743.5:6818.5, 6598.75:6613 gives 1.0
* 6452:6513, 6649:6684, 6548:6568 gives -1.2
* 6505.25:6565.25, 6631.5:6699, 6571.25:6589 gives -0.4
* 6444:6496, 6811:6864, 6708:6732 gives 1.1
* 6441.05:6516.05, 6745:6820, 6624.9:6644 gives 1.0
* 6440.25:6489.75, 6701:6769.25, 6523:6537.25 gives 0.7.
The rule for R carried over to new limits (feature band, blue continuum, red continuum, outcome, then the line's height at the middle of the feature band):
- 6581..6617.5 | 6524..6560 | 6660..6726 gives 0.2 AA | 0.61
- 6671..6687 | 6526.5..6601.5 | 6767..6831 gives 1.0 AA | 0.617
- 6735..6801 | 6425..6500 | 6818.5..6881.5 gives -1.9 AA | 0.607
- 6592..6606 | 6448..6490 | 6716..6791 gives 0.0 AA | 0.613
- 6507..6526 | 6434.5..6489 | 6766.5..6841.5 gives -0.5 AA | 0.6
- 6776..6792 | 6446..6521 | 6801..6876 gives -1.4 AA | 0.611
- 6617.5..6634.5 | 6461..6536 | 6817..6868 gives 0.2 AA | 0.61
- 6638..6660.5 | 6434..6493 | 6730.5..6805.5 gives 0.2 AA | 0.613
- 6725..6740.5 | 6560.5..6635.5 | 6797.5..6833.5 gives -0.7 AA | 0.601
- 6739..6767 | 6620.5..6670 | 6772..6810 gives 0.8 AA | 0.626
